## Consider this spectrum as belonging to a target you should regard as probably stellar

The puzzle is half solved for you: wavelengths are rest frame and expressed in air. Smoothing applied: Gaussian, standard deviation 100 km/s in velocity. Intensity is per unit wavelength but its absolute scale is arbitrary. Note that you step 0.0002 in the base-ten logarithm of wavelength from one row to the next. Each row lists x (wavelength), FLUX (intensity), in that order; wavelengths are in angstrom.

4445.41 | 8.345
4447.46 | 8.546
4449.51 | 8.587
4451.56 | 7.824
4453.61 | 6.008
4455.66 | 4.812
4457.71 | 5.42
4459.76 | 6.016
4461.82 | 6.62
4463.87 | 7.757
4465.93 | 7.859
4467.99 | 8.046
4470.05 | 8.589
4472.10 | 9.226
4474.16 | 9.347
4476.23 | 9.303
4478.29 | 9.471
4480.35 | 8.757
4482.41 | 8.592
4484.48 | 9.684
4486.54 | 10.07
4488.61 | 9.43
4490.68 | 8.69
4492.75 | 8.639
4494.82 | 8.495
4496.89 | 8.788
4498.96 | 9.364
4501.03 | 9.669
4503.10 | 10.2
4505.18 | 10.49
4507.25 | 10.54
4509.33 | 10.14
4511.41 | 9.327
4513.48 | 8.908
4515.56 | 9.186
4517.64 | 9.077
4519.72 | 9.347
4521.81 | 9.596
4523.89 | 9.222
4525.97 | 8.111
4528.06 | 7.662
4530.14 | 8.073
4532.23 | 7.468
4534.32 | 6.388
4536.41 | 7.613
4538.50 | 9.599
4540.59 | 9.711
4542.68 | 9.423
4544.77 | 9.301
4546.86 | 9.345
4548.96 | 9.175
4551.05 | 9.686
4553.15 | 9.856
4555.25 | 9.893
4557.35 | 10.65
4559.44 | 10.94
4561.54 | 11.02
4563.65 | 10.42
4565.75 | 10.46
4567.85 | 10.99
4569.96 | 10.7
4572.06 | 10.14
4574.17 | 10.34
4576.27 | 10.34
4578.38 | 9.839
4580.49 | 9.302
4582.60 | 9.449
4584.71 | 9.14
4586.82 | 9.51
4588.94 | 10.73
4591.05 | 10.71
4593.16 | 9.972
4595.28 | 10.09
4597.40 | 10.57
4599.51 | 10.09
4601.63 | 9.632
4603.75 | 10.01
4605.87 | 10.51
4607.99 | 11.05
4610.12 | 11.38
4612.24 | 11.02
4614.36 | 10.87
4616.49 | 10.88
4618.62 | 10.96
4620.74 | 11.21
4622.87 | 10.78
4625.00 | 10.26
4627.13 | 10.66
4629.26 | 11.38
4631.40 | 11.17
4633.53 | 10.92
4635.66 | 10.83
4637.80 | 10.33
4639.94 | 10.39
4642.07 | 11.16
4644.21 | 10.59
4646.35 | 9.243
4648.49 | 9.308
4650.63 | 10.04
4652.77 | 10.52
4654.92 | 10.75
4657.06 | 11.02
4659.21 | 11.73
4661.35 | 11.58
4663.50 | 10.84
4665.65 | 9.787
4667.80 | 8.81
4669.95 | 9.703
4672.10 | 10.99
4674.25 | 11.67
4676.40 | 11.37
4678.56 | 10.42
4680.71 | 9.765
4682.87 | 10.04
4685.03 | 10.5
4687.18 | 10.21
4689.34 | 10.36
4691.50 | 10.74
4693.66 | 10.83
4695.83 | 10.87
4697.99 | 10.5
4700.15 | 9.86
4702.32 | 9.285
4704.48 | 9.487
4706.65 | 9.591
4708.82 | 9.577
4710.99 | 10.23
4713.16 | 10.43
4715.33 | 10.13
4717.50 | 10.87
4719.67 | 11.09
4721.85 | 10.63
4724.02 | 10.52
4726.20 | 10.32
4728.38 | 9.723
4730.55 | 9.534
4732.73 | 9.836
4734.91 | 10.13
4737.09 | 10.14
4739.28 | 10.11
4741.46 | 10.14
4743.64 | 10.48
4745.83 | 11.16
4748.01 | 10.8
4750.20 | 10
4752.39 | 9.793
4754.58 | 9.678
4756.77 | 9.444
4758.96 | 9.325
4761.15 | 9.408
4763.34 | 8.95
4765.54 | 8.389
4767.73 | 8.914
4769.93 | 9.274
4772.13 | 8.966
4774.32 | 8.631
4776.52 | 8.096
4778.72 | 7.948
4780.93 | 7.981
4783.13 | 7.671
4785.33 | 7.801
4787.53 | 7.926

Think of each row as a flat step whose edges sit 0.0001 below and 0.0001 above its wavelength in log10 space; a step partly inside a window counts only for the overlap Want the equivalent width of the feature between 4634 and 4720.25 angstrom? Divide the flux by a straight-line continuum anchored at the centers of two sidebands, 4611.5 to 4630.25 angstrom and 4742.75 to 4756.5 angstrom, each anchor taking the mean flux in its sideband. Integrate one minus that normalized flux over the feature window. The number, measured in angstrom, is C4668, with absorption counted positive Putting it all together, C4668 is 1.9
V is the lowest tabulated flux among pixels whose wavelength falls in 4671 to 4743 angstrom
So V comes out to 9.285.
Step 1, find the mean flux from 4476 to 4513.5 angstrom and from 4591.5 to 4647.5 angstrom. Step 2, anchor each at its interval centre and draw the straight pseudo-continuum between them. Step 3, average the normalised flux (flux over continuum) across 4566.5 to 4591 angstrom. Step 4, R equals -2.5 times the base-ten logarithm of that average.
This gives 0.02 mag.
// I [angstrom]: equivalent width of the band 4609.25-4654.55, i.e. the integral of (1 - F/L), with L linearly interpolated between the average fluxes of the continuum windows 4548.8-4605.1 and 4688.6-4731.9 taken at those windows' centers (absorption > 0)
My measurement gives -2.12 angstrom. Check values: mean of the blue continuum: 10.2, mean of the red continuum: 10.2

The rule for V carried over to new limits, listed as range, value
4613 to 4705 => 8.81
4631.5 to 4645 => 10.33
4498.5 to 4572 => 6.388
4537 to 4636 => 9.14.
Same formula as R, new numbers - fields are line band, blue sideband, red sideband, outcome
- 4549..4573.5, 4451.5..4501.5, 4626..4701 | -0.12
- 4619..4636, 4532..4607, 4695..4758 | -0.10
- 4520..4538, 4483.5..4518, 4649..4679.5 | 0.19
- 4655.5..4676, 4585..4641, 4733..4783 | -0.06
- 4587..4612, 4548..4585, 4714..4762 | -0.03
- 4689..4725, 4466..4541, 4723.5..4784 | -0.10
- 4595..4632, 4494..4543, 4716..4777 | -0.15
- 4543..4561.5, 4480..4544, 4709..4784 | -0.09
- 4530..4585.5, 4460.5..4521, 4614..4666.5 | 0.02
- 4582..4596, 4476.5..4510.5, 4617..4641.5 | 0.05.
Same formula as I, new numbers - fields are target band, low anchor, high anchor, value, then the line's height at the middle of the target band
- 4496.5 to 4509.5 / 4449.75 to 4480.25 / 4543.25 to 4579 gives -1.9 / 8.65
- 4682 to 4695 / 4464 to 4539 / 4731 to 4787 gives -1.8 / 9.21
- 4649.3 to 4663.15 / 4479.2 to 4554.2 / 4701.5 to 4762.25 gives -1.7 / 9.73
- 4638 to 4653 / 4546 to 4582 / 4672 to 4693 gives 0.4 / 10.5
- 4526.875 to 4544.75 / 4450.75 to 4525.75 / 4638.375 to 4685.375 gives 1.7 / 9.17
